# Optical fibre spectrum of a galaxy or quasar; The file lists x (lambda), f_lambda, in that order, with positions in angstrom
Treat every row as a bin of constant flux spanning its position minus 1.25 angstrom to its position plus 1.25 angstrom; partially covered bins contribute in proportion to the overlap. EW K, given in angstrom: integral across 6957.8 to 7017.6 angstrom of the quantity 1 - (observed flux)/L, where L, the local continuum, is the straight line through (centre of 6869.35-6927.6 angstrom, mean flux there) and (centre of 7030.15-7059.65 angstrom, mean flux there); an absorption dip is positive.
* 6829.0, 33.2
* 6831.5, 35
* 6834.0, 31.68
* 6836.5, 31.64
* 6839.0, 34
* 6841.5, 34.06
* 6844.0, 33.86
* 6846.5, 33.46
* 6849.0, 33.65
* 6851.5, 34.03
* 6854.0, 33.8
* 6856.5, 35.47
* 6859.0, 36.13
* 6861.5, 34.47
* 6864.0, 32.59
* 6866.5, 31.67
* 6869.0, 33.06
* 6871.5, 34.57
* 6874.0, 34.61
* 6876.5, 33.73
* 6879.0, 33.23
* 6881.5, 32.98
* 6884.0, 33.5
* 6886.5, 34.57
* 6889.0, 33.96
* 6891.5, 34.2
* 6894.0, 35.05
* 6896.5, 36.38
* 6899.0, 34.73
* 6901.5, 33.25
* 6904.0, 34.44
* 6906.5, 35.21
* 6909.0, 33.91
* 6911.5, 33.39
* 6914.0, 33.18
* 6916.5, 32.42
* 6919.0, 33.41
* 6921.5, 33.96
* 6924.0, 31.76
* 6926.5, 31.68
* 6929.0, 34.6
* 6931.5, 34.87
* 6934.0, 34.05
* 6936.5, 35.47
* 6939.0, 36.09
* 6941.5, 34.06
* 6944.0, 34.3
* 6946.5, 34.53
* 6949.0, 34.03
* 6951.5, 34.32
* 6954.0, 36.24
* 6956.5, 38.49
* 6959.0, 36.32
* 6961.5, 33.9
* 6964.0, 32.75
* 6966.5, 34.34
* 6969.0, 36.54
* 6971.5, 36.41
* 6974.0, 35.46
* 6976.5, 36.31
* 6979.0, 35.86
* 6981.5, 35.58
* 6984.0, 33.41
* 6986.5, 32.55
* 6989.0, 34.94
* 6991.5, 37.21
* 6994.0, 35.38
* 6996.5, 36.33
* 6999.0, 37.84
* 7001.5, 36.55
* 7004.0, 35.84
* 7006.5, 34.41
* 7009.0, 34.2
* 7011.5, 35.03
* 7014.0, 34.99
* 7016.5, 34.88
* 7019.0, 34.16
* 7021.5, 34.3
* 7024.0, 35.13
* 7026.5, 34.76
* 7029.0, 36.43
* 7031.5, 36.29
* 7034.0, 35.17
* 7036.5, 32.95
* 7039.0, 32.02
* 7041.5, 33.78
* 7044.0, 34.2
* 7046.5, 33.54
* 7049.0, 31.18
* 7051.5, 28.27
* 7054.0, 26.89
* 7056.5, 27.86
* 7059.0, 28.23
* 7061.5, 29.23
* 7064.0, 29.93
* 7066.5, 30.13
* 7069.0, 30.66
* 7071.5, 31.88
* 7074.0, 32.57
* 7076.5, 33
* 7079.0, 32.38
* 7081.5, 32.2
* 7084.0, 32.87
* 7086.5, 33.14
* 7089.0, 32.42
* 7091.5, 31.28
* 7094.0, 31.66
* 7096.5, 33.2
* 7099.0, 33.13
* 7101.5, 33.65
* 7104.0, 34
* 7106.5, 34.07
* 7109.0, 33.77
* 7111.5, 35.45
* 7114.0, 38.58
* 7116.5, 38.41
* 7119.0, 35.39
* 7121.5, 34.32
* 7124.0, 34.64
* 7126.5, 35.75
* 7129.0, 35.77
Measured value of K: -5.0 angstrom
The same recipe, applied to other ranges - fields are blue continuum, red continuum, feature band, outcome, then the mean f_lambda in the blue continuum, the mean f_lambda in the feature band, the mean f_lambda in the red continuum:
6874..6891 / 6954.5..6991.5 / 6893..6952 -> 0.5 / 33.8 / 34.1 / 35.3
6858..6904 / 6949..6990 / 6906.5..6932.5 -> 0.9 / 34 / 33.4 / 35.2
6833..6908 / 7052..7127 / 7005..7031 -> -1.4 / 33.9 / 34.9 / 32.6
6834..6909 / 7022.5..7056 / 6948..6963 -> -0.9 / 34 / 35.5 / 33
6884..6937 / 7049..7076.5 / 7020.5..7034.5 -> -2.1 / 34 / 35.4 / 29.8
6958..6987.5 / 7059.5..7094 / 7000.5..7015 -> -0.6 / 35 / 35.1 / 31.6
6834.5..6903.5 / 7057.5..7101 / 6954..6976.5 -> -1.9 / 33.9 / 35.6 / 31.7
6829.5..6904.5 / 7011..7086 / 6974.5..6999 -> -1.8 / 33.9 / 35.4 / 32.5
